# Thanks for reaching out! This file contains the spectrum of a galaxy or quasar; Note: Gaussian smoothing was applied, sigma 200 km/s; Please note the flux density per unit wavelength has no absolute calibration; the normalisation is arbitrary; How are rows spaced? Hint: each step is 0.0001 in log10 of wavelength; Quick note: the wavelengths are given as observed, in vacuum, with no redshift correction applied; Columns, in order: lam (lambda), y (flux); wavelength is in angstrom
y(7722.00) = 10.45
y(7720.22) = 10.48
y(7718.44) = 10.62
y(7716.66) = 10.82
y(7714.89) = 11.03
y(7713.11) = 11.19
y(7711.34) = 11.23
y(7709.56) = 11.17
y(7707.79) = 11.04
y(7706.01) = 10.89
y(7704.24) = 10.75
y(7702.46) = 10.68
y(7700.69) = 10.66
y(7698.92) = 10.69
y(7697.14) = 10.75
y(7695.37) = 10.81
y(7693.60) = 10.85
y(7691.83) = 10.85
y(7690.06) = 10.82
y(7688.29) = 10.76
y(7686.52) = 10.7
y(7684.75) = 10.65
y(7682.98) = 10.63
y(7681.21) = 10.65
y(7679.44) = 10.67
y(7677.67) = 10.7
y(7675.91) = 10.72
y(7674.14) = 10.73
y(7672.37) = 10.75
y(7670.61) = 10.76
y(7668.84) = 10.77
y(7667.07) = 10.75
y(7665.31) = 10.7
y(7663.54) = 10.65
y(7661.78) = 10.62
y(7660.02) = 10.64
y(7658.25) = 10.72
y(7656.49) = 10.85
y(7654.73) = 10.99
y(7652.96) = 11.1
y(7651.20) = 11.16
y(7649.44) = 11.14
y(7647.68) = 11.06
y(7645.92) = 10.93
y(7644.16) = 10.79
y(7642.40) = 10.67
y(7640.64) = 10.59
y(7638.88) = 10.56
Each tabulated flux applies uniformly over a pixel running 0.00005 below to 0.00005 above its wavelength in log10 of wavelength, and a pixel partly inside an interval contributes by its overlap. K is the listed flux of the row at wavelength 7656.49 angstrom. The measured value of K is 10.85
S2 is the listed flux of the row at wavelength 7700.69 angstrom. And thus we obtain 10.66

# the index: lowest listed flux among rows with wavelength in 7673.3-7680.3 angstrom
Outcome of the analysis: 10.67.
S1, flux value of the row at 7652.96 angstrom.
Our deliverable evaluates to 11.1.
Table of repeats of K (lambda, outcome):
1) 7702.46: 10.68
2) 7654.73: 10.99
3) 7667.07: 10.75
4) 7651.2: 11.16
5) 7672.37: 10.75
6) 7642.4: 10.67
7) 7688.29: 10.76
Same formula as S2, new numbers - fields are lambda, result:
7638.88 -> 10.56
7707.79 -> 11.04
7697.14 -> 10.75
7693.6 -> 10.85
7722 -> 10.45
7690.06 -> 10.82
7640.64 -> 10.59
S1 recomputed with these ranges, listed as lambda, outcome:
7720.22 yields 10.48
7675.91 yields 10.72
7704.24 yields 10.75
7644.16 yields 10.79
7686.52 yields 10.7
